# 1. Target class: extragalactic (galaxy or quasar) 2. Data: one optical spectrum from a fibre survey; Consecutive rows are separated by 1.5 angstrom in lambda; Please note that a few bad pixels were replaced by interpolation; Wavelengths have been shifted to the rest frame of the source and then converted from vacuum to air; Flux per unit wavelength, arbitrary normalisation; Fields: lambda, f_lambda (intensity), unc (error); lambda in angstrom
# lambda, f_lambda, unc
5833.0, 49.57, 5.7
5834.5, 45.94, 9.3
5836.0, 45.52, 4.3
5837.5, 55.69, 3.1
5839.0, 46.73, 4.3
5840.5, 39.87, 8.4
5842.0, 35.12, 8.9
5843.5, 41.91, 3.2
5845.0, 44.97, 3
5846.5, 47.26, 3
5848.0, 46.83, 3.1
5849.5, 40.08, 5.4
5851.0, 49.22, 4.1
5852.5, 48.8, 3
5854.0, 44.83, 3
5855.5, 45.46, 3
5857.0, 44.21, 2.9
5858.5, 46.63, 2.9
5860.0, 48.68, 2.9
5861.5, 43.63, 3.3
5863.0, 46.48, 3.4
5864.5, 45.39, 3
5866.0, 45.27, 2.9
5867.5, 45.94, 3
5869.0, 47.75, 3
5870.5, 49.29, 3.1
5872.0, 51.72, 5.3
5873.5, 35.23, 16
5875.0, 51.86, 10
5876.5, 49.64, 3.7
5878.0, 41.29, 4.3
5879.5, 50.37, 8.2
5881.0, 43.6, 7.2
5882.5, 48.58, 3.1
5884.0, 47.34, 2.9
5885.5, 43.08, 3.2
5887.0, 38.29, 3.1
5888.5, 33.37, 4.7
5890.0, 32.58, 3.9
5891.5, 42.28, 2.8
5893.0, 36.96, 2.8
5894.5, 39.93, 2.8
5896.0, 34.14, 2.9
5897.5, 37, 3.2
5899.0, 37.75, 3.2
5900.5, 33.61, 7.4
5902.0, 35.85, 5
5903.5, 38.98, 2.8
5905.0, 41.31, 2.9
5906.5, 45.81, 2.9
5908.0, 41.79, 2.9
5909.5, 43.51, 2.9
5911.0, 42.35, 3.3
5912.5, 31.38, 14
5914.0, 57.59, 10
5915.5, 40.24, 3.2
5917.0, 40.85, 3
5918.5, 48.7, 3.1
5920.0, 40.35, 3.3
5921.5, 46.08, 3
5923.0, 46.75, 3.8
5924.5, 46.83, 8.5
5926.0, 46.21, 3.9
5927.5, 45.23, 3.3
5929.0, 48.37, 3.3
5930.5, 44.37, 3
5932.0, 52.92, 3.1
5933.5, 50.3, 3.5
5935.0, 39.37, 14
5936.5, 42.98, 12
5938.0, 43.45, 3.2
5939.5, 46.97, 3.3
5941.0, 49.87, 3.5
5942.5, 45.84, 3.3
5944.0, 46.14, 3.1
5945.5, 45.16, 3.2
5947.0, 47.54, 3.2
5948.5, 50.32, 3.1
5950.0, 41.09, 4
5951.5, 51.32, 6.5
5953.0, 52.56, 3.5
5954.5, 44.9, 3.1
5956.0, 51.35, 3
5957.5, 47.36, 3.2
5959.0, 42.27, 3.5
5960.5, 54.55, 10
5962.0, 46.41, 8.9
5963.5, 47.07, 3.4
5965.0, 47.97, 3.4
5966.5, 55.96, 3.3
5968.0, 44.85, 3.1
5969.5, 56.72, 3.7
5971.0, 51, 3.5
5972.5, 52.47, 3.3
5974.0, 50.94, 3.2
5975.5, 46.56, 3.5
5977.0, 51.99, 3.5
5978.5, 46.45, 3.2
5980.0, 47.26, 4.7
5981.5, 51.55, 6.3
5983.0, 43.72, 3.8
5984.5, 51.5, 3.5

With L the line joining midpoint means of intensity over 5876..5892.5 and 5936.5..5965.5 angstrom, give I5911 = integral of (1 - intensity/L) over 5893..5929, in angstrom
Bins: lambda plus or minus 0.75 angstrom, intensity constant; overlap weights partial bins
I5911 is 2.16 angstrom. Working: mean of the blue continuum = 42.6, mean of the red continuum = 47.4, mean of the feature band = 41.9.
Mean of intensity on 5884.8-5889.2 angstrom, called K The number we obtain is 38.2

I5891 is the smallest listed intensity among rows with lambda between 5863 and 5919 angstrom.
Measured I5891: 31.38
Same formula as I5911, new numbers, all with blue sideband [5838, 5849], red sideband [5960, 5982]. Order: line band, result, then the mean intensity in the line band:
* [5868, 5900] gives 2.15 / 42.4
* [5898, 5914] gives 2.28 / 40.1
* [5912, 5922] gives 0.72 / 43.8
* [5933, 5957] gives 0.95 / 46.8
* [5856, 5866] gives -0.32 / 45.8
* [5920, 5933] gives 0.27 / 46.8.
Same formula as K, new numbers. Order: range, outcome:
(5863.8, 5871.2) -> 46.7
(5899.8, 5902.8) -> 34.8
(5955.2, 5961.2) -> 48.8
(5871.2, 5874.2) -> 43.7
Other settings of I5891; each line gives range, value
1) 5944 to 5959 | 41.09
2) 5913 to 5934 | 40.24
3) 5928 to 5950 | 39.37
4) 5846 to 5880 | 35.23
